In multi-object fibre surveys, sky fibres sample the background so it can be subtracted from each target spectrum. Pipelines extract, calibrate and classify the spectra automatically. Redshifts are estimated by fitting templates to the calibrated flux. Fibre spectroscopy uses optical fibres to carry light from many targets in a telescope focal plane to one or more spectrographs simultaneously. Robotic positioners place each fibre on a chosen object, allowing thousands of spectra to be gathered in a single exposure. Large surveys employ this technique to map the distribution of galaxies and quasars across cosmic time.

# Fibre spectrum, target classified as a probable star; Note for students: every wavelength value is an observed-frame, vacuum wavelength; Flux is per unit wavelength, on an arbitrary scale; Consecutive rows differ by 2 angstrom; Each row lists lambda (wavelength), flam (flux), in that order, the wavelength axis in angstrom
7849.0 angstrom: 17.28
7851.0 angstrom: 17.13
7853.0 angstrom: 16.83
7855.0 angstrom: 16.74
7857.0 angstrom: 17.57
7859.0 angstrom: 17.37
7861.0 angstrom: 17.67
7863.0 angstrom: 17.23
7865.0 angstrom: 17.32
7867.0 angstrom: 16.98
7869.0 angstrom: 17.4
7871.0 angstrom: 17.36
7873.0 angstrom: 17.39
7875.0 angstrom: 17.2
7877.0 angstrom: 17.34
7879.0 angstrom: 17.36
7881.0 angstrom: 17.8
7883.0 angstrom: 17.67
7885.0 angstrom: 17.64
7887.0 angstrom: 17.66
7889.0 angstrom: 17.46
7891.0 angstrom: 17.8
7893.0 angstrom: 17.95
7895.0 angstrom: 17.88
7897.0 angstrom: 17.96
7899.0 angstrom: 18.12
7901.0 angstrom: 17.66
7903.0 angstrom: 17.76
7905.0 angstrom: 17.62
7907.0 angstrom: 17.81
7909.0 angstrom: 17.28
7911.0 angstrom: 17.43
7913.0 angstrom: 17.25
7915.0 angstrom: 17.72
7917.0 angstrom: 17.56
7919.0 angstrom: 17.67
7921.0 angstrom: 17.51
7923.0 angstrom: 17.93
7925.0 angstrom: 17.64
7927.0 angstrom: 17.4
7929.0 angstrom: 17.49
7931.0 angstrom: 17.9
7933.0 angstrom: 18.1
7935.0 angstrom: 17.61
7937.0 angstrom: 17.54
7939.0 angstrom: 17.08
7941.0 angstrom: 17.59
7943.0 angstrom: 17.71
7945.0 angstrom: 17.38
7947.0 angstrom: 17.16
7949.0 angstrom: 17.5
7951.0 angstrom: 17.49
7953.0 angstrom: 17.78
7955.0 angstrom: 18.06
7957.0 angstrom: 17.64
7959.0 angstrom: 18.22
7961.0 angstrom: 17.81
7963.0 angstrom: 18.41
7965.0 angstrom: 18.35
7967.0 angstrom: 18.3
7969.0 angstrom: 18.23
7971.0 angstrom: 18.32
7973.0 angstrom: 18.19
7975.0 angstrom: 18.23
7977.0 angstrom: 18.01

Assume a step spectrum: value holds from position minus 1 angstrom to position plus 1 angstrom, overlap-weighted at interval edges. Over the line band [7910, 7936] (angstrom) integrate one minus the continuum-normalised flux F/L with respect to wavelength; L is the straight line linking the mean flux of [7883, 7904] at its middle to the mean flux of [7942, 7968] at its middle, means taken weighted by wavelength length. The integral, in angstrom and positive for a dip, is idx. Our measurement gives 0.26 angstrom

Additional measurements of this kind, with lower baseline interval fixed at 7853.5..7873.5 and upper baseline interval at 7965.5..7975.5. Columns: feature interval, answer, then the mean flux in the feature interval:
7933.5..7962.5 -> 0.7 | 17.6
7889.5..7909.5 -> -0.2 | 17.8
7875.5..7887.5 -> -0.1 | 17.6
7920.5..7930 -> 0.1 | 17.6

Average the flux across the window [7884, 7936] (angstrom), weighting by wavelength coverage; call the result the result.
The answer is 17.7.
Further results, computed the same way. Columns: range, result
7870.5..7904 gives 17.7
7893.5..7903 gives 17.9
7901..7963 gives 17.6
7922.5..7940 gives 17.6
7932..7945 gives 17.6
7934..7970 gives 17.8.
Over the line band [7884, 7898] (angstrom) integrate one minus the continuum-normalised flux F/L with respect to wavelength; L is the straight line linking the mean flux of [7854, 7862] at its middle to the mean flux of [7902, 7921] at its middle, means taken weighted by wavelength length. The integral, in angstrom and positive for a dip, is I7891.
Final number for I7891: -0.2 angstrom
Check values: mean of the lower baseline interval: 17.3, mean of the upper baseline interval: 17.6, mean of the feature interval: 17.8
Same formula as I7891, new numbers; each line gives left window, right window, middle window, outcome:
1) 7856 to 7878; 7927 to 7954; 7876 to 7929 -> -0.60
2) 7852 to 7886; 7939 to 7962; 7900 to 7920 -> -0.09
